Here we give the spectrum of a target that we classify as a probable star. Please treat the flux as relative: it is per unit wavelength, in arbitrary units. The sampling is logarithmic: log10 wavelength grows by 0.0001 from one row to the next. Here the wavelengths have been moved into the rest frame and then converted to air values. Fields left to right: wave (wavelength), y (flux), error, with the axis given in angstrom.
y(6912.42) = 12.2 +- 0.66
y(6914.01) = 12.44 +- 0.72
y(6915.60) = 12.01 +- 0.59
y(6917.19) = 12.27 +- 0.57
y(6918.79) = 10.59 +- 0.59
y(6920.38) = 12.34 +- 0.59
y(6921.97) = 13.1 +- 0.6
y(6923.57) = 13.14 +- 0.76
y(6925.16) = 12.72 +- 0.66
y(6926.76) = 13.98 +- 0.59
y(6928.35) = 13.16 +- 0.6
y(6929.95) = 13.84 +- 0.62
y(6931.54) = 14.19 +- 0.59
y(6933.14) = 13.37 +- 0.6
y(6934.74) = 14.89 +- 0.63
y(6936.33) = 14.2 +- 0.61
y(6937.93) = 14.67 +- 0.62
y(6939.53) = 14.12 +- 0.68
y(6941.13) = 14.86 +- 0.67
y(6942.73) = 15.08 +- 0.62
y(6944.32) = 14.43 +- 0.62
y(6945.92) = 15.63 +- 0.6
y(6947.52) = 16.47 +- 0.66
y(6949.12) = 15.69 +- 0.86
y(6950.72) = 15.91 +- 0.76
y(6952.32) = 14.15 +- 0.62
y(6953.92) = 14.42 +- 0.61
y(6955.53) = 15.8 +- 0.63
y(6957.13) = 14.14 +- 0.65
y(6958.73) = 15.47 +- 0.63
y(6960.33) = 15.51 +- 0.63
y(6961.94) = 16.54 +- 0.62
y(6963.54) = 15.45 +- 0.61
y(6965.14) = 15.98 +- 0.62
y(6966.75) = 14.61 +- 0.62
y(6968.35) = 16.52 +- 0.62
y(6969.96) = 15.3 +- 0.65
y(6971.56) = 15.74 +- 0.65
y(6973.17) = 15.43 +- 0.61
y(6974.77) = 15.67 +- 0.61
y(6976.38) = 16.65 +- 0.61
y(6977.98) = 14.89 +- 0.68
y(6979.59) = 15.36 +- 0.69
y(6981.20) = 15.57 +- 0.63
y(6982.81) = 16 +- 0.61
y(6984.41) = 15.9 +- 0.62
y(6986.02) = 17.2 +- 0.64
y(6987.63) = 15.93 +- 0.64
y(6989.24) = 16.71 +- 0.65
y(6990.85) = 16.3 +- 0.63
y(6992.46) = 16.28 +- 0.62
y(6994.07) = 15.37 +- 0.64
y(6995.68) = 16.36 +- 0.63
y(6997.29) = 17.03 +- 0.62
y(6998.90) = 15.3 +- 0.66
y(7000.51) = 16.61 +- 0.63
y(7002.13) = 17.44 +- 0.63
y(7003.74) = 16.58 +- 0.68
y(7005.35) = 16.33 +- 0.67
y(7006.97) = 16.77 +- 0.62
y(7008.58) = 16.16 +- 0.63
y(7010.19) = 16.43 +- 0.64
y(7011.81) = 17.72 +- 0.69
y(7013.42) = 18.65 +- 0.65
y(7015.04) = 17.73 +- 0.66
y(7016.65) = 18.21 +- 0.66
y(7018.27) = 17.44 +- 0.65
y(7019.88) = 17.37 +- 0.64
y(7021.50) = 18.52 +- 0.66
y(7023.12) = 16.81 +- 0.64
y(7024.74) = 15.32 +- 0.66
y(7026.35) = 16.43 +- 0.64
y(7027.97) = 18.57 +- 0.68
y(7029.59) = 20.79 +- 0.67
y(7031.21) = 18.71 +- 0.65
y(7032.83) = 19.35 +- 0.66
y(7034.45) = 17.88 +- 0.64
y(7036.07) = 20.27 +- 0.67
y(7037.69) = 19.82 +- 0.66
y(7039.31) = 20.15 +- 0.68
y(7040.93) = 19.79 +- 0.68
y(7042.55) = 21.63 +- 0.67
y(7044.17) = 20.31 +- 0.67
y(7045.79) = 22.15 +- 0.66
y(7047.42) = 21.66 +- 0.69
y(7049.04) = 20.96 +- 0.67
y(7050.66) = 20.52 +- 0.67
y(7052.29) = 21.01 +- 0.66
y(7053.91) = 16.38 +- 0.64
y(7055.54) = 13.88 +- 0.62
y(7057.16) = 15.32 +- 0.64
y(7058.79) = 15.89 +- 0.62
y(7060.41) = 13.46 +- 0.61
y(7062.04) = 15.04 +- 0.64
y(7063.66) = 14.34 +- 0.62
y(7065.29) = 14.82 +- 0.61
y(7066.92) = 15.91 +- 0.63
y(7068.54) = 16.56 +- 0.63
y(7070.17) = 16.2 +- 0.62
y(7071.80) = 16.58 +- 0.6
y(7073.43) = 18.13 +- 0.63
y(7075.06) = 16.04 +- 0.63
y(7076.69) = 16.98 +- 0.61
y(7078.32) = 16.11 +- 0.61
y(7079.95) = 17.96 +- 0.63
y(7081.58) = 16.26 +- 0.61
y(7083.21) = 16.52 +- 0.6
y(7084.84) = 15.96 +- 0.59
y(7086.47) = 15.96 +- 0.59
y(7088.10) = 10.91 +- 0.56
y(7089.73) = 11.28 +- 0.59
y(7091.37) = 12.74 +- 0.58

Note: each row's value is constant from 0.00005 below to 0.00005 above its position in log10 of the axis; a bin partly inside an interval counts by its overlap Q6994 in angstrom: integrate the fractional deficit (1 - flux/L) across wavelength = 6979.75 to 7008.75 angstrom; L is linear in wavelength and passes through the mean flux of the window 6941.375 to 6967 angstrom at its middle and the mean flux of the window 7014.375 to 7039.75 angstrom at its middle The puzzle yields 1.13 angstrom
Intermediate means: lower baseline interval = 15.3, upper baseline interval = 18.3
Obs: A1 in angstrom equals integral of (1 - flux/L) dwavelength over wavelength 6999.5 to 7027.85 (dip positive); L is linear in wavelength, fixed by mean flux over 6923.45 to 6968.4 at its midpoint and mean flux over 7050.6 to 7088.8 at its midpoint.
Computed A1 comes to -3.0 angstrom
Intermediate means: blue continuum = 14.8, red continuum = 16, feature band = 17.1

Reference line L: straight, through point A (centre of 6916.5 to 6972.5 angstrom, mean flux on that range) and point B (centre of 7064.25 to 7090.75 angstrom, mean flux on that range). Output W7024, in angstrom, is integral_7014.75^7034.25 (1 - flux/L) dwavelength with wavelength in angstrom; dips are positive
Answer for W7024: -3.4 angstrom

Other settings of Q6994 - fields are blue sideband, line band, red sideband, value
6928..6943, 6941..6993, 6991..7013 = -1.1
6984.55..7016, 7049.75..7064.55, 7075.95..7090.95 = -0.5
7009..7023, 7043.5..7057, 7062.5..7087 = -2.0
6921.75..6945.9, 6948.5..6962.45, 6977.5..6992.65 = -0.3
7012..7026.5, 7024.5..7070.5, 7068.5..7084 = -2.6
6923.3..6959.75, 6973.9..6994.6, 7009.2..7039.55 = 0.5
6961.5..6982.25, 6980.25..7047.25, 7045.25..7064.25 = -4.3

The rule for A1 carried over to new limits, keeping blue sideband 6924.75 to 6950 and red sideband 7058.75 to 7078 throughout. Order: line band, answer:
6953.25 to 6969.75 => -0.8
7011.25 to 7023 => -2.0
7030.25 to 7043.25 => -3.5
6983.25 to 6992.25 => -0.8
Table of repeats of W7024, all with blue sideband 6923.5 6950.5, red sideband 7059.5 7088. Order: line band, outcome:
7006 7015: -1.1 angstrom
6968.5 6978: -0.6 angstrom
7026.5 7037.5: -2.6 angstrom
